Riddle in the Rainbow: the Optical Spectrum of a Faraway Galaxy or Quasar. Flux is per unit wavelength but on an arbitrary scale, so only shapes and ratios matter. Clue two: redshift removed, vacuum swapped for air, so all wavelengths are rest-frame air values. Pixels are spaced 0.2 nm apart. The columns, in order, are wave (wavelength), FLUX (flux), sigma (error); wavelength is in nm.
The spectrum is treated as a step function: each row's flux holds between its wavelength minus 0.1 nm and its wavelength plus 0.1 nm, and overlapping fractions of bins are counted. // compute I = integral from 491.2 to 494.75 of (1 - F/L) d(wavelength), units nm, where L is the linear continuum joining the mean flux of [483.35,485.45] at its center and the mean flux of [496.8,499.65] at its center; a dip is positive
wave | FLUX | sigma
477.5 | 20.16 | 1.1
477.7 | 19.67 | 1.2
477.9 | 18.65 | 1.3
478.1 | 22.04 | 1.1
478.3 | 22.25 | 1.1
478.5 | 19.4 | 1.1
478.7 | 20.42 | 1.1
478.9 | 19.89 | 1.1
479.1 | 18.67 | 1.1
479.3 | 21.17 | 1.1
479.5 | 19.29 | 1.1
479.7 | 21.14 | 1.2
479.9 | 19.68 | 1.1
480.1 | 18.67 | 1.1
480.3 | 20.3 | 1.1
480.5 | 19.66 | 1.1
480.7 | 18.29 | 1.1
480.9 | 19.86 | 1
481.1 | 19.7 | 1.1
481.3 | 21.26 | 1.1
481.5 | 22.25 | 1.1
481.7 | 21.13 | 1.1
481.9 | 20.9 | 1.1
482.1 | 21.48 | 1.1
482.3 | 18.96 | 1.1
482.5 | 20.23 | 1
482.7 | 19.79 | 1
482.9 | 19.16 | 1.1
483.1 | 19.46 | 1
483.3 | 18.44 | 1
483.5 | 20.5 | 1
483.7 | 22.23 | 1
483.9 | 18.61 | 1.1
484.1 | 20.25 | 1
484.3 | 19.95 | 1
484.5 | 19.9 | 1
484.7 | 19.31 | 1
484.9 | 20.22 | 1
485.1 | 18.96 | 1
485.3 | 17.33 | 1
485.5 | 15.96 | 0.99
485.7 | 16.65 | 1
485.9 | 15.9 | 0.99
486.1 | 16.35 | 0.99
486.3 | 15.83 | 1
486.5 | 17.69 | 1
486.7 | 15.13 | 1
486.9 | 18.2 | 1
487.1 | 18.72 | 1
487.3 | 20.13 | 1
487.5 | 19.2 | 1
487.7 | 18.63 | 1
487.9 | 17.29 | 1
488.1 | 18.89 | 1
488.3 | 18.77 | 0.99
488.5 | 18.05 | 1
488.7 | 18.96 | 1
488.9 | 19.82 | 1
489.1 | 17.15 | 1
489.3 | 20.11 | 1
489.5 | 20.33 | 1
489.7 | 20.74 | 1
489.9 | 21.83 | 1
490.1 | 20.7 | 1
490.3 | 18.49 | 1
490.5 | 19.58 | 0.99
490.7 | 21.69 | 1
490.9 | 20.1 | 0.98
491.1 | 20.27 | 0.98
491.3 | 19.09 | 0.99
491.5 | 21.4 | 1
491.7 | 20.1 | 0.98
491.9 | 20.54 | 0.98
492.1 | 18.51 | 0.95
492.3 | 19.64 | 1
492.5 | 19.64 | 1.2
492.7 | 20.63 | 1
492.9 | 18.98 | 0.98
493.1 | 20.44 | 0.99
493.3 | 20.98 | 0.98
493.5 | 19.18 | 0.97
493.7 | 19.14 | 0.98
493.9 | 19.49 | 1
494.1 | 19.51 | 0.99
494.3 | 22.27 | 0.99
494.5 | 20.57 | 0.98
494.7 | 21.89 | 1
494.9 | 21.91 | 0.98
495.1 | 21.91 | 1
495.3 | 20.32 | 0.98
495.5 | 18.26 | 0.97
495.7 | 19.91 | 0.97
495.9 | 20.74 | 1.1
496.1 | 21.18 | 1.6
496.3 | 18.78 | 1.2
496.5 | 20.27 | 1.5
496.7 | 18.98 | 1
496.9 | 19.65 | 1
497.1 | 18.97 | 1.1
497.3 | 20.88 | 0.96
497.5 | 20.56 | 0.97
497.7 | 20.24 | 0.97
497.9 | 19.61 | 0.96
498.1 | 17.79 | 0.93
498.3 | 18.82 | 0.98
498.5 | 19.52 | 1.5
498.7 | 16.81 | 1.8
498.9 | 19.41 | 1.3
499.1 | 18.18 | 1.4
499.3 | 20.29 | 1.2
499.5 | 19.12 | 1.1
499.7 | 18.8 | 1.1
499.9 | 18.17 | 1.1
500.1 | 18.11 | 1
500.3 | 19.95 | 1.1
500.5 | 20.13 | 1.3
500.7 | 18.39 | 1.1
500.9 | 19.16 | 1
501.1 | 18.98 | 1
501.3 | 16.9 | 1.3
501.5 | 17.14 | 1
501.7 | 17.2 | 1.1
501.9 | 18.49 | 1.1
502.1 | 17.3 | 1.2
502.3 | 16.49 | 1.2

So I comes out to -0.13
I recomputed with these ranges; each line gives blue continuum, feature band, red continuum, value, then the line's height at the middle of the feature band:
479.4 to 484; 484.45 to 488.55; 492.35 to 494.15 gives 0.412 nm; 19.9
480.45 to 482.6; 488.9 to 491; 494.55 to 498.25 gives 0.015 nm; 20.2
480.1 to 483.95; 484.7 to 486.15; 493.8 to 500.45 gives 0.182 nm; 20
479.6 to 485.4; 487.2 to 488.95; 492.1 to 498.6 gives 0.098 nm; 20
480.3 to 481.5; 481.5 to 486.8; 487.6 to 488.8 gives 0.111 nm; 19.3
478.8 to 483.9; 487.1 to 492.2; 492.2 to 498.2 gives 0.120 nm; 20.1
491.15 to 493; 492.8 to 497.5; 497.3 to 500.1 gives -0.171 nm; 19.5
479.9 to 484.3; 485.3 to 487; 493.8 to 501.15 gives 0.292 nm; 19.9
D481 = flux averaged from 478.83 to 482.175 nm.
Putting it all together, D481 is 20.2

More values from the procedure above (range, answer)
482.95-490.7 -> 18.8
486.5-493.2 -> 19.4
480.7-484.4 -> 20.2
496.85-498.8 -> 19.3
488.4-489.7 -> 19.2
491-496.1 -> 20.2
